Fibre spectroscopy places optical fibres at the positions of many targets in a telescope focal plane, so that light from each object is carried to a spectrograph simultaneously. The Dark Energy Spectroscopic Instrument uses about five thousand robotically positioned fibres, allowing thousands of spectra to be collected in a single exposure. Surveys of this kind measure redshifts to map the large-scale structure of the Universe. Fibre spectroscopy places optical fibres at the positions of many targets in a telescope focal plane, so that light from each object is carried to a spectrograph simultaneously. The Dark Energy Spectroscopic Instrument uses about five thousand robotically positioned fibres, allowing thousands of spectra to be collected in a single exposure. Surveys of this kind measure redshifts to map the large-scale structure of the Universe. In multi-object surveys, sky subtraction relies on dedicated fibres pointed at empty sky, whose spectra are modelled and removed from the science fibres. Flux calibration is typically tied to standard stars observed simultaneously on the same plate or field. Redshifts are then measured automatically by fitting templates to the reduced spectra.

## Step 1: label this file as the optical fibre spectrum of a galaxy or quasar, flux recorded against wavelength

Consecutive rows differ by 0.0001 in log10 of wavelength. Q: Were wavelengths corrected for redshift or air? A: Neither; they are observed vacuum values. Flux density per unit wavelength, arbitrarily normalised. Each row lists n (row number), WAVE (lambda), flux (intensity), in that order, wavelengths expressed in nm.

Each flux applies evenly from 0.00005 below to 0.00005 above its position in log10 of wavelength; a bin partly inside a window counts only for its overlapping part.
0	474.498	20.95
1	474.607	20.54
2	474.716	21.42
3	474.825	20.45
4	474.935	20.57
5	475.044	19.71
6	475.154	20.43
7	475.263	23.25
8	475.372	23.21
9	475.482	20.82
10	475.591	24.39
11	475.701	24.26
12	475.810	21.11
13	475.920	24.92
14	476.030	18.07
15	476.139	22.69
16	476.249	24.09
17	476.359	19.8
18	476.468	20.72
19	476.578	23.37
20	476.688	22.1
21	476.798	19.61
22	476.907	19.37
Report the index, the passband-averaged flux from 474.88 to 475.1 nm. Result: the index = 20.1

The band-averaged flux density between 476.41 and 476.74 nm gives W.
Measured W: 22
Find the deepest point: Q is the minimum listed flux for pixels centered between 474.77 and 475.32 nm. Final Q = 19.71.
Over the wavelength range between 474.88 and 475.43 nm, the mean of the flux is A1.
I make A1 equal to 21.4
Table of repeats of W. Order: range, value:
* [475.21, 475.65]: 22.9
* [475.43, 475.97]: 23.1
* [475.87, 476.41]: 21.9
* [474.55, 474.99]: 20.8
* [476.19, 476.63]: 22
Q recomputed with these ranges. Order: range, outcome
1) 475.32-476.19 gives 18.07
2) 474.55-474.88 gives 20.45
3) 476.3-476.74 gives 19.8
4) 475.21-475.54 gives 20.82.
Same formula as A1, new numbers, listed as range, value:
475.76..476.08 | 21.4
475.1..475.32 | 21.9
